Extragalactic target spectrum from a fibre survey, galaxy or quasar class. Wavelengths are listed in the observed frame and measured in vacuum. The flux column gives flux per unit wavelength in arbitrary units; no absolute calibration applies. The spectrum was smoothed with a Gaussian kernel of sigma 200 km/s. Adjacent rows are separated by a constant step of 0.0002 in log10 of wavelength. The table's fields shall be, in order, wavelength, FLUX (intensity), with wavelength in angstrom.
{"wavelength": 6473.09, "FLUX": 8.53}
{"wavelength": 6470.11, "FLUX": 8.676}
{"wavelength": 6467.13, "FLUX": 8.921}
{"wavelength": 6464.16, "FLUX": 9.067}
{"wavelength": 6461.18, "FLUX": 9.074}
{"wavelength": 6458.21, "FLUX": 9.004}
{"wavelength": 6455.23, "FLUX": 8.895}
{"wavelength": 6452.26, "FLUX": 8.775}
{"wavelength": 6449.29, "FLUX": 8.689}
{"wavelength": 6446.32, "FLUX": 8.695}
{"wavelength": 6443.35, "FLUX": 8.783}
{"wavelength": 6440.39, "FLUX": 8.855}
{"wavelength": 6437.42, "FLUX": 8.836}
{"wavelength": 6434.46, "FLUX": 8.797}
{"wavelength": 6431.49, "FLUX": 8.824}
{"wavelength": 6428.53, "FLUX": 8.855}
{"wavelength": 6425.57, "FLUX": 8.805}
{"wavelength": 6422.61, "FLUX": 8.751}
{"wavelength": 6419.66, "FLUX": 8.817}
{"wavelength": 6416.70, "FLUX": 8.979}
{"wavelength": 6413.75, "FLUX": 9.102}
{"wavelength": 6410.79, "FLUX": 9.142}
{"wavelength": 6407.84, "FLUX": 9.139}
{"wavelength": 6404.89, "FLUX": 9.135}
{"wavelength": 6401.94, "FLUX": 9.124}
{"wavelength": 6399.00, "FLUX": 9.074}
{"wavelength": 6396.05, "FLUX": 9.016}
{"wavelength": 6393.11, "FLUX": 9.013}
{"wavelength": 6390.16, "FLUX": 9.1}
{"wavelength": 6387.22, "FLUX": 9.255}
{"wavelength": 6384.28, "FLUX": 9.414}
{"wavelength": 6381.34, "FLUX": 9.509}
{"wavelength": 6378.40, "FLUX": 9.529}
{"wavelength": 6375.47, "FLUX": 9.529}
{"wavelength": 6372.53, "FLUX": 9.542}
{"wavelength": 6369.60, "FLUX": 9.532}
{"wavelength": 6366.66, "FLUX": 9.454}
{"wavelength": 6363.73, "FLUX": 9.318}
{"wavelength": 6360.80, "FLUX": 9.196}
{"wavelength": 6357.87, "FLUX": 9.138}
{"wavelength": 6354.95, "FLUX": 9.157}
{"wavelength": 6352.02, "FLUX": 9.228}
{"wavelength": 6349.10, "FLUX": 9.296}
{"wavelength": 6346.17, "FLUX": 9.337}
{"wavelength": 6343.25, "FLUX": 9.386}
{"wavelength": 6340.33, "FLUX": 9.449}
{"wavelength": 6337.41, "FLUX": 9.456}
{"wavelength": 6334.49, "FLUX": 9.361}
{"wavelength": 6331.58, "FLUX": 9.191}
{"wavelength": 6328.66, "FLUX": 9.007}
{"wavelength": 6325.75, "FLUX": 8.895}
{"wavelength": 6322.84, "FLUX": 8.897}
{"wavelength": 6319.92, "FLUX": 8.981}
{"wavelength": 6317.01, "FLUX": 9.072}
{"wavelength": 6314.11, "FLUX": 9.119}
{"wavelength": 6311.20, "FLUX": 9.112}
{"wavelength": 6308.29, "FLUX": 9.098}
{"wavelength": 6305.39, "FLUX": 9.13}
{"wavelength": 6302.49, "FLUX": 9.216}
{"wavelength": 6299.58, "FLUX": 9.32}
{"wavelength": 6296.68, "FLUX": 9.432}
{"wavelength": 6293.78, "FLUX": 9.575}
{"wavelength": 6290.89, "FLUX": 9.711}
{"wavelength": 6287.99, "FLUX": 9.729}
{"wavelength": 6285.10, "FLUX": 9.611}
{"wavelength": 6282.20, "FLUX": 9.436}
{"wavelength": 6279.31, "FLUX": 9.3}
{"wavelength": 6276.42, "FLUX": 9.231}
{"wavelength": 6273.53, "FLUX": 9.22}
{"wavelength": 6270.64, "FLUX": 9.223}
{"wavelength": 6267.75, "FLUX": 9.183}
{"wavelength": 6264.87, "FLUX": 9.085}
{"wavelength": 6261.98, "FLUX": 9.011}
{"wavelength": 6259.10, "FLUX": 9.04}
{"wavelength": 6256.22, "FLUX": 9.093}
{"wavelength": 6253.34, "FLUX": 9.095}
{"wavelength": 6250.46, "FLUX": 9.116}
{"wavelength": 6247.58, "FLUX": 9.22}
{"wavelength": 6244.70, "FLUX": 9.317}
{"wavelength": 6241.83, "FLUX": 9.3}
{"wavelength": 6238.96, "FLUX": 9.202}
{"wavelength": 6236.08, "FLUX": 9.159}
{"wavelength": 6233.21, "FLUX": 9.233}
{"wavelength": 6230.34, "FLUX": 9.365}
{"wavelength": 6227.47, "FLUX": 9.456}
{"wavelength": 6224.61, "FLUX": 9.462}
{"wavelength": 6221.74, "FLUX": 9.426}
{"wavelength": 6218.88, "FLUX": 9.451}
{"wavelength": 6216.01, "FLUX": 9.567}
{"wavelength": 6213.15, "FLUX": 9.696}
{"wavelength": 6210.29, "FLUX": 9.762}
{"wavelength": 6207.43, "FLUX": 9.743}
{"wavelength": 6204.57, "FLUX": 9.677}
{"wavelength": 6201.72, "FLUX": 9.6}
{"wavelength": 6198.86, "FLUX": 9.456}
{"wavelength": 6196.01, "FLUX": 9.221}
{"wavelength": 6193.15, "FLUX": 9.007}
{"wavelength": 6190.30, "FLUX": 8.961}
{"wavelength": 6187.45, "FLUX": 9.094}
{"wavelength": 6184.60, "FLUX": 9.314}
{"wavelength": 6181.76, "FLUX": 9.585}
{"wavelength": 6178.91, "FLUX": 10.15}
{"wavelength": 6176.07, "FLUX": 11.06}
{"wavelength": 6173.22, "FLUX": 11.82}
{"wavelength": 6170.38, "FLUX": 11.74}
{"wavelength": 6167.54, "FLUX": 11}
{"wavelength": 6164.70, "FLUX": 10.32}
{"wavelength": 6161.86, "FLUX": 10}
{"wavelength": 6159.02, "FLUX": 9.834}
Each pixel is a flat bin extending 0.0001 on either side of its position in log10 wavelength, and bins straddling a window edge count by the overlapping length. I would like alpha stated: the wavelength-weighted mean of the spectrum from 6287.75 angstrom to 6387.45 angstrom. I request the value 9.3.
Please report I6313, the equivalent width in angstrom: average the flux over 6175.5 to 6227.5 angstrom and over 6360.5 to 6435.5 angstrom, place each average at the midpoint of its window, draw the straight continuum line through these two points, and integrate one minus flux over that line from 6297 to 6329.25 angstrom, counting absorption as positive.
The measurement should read 0.8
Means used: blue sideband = 9.54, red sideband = 9.15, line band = 9.09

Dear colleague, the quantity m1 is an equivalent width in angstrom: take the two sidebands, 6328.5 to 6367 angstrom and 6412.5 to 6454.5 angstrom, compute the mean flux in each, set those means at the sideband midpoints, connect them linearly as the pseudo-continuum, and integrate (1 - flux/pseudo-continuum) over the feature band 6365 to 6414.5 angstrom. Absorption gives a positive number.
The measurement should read -1.1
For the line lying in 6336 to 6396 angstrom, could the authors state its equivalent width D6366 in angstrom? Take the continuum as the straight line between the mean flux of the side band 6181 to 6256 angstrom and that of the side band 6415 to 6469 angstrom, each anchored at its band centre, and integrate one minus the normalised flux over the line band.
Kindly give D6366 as -2.04 angstrom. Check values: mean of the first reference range 9.36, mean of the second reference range 8.86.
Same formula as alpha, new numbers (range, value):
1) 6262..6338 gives 9.25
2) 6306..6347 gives 9.17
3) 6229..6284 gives 9.2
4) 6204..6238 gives 9.49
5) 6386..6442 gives 8.98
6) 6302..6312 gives 9.14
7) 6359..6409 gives 9.29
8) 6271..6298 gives 9.46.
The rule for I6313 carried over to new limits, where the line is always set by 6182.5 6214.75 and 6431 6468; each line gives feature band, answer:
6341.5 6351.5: -0.3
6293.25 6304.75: -0.2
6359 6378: -0.8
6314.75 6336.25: 0.2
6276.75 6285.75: -0.2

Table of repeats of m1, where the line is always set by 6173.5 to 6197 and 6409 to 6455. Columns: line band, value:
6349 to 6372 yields -0.5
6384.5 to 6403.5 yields -0.3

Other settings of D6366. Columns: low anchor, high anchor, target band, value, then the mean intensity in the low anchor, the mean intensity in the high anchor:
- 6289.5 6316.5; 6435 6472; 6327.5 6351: -0.3 angstrom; 9.29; 8.85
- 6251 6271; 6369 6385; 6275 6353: 0.1 angstrom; 9.1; 9.51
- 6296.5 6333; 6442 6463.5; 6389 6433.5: -0.3 angstrom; 9.1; 8.85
